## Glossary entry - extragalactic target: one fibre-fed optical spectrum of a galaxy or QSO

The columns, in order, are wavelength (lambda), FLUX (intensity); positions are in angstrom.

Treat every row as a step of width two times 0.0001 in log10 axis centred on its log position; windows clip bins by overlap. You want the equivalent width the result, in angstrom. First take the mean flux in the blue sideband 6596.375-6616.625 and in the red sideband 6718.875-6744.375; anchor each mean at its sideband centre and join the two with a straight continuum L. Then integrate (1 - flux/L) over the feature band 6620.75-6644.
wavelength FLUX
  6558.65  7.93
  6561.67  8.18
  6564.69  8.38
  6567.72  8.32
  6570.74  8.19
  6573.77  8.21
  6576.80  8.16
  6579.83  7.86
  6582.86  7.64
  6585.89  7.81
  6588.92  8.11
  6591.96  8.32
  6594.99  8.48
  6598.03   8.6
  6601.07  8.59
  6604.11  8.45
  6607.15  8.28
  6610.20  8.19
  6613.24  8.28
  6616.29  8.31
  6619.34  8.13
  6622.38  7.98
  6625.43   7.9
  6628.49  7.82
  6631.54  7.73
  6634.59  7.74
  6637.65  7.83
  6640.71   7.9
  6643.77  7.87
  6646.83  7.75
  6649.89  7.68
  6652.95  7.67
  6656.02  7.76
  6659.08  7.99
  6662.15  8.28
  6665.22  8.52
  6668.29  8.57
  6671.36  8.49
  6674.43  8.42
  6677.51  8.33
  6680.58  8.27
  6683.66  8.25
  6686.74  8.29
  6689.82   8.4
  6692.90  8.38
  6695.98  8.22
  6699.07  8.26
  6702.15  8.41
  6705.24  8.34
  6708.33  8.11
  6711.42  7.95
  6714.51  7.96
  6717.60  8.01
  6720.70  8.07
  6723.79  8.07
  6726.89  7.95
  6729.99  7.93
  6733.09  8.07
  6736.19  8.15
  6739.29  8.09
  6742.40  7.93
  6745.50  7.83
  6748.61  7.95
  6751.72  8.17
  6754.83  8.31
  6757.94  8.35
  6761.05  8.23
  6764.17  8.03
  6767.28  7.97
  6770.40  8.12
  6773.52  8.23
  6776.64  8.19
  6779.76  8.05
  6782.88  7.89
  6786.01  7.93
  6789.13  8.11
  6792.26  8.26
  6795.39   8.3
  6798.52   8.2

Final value 1.3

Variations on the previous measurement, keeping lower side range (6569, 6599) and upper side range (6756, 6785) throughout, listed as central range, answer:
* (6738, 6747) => 0.19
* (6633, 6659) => 1.09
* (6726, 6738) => 0.13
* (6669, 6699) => -0.80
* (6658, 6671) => -0.38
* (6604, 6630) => -0.01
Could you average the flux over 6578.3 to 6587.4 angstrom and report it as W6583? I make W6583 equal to 7.77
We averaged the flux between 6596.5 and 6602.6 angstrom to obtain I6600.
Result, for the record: 8.59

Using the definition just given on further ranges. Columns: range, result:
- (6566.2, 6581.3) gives 8.15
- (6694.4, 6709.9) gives 8.27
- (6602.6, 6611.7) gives 8.3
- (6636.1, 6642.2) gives 7.86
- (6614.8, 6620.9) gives 8.23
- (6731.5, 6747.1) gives 8.01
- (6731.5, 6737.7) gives 8.11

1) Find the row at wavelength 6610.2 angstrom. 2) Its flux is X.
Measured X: 8.19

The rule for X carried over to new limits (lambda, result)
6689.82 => 8.4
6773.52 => 8.23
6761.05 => 8.23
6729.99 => 7.93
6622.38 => 7.98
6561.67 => 8.18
